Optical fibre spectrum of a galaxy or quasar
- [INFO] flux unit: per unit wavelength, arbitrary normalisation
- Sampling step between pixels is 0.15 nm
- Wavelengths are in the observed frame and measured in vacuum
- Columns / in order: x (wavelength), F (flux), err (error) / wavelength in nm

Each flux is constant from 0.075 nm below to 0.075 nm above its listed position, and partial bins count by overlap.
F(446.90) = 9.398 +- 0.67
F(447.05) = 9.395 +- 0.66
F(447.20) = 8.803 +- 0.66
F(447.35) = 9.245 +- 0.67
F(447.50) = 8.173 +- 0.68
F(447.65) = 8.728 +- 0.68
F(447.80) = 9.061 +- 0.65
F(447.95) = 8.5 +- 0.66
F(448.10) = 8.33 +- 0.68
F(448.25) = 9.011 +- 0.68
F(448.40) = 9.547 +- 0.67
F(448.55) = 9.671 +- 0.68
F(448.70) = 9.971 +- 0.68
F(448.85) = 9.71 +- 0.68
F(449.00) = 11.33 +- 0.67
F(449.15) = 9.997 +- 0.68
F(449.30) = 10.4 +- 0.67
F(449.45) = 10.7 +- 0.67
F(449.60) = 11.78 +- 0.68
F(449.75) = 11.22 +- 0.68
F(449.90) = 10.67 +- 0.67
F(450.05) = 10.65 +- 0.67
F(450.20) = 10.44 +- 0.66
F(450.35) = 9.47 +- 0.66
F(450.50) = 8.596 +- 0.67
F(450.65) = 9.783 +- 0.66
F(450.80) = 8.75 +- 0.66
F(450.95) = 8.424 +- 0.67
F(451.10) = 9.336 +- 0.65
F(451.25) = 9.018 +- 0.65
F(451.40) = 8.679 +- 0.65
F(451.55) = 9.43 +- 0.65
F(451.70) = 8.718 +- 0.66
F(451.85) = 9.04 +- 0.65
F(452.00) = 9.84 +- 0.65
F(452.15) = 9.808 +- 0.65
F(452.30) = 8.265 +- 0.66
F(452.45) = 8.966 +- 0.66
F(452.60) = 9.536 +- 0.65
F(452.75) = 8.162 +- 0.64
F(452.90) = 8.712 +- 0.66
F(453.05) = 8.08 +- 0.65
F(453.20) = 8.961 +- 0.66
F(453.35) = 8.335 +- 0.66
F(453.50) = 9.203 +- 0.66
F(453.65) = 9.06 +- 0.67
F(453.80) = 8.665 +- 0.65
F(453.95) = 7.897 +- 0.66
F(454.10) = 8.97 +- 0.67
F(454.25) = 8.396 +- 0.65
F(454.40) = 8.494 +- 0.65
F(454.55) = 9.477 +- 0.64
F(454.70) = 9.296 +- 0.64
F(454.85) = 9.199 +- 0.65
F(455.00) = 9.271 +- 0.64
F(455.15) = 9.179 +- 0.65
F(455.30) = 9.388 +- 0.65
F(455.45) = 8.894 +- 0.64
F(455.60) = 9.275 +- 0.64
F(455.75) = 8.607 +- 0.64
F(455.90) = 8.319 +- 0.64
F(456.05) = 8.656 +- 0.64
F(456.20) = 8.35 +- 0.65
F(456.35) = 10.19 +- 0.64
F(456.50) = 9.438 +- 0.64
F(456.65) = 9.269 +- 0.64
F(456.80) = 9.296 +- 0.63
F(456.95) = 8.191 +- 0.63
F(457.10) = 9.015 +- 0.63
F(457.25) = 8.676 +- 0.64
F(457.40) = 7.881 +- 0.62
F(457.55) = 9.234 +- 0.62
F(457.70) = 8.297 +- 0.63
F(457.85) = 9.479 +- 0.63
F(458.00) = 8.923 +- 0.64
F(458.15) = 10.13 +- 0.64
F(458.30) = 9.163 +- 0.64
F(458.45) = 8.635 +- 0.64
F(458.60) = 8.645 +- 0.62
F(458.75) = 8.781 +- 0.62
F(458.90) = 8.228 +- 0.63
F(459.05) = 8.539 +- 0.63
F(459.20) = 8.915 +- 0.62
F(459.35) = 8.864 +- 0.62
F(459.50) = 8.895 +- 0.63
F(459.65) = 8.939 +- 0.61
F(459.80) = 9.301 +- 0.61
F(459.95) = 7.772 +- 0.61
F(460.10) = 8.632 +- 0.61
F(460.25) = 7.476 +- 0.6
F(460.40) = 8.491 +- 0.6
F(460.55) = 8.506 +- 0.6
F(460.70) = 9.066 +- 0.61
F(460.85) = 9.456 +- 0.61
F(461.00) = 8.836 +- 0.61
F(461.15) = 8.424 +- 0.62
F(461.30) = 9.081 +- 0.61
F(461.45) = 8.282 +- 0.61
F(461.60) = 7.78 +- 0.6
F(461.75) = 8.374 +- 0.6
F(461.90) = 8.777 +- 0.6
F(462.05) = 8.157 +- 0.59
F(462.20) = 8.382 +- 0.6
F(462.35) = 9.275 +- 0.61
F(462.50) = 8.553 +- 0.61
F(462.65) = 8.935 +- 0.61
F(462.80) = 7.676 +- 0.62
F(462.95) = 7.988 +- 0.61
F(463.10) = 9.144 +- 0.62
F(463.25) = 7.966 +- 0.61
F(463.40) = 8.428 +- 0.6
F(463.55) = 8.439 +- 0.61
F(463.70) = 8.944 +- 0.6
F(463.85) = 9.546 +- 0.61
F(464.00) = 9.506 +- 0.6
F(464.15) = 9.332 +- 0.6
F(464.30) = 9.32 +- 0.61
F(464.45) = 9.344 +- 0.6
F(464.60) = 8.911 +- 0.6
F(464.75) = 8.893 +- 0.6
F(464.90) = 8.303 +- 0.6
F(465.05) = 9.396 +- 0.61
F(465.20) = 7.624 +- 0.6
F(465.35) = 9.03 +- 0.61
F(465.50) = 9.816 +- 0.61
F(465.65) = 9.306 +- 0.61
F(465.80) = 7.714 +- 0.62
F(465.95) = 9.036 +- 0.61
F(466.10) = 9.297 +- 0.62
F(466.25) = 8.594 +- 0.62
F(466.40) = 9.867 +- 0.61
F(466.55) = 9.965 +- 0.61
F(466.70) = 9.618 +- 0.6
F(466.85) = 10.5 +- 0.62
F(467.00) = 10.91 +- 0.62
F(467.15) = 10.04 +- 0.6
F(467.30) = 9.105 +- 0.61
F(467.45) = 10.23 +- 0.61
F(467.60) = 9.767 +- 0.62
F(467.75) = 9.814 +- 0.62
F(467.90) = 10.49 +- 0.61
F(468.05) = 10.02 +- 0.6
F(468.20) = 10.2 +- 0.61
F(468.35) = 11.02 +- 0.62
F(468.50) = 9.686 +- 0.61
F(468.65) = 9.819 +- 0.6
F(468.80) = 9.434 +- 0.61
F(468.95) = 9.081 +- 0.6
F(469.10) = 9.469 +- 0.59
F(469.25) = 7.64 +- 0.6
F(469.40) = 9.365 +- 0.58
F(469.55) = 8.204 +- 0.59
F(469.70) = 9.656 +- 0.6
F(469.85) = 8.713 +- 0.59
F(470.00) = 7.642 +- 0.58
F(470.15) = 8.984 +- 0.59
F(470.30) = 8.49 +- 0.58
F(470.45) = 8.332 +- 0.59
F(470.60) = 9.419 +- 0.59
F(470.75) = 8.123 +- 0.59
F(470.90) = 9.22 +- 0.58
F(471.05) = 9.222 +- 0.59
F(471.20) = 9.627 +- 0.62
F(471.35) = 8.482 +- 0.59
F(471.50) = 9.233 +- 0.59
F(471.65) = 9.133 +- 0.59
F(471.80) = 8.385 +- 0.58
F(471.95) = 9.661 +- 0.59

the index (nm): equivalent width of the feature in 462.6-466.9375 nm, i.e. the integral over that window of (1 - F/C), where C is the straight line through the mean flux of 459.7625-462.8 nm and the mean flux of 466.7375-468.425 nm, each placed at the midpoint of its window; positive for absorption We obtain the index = 0.213 nm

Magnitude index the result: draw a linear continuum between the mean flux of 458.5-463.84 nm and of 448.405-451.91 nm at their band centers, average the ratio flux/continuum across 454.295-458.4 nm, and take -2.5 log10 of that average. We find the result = 0.01 mag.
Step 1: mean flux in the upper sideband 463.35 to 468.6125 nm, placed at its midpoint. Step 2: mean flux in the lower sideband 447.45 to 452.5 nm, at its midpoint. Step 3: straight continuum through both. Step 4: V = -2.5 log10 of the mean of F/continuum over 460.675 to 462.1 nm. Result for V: 0.10 mag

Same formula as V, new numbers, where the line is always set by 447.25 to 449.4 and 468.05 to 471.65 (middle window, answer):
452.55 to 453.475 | 0.09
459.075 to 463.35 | 0.08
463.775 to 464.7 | -0.01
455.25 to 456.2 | 0.06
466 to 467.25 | -0.08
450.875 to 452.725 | 0.04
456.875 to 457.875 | 0.08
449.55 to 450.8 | -0.09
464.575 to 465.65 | 0.04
